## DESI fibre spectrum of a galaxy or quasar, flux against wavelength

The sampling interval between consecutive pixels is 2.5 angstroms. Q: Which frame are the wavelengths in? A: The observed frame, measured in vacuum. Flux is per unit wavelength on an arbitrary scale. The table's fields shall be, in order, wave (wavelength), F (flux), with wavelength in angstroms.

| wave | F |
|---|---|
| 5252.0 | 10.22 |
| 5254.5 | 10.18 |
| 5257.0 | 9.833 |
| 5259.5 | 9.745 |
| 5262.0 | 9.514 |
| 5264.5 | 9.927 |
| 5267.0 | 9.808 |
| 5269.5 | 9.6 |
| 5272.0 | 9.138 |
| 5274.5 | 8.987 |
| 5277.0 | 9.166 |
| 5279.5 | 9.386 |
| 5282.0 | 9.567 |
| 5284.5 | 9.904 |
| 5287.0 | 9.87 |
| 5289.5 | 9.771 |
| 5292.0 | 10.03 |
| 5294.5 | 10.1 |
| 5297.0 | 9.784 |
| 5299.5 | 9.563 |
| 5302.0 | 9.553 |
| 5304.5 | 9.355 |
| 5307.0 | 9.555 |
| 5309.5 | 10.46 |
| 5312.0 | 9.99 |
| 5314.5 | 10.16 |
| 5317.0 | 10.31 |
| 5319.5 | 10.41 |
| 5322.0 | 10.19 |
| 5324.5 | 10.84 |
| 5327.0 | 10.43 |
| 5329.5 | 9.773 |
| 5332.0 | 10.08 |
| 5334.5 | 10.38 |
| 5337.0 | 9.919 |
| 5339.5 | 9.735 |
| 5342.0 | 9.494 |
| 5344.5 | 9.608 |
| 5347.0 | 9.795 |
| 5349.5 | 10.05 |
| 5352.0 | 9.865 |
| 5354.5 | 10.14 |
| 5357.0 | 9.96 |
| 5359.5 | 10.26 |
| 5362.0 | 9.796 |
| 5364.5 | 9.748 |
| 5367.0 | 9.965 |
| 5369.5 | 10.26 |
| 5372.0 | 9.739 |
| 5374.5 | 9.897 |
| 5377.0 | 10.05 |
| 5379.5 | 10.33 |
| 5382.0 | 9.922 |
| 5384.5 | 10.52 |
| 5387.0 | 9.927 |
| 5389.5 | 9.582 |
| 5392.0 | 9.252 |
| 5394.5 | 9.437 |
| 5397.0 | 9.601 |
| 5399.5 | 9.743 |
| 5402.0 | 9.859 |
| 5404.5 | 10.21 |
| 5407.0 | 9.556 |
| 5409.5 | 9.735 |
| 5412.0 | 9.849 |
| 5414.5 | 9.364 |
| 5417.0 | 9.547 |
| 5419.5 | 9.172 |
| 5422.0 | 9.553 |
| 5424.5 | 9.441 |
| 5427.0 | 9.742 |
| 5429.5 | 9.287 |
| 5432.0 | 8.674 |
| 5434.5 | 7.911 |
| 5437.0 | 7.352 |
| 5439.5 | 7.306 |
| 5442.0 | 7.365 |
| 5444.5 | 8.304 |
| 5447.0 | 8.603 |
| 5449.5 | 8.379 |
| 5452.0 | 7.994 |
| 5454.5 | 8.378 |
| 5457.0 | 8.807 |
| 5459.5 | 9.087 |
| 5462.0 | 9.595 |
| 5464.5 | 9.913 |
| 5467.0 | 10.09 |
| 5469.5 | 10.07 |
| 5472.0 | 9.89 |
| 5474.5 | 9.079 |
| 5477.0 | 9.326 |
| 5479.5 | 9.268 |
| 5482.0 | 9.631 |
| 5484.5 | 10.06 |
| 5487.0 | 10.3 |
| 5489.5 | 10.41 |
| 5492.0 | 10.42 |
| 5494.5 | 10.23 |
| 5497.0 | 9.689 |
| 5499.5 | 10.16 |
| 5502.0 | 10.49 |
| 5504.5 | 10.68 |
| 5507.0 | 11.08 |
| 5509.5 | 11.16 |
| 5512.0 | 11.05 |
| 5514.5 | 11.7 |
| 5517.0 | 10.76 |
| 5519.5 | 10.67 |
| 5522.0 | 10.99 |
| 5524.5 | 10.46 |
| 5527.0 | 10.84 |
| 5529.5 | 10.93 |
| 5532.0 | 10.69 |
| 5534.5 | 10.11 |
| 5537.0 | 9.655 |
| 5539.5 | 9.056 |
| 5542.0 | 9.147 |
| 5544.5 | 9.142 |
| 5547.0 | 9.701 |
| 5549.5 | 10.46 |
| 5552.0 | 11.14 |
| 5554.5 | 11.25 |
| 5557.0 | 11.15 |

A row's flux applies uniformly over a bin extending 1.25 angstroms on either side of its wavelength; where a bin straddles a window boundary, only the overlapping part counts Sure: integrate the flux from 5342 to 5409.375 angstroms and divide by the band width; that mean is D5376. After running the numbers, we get 9.88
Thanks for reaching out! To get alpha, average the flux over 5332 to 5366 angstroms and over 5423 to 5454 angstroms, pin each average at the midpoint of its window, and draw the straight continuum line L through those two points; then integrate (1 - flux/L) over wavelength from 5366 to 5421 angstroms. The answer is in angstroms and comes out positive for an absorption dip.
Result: -3.9 angstroms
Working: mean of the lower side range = 9.91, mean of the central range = 9.79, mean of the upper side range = 8.37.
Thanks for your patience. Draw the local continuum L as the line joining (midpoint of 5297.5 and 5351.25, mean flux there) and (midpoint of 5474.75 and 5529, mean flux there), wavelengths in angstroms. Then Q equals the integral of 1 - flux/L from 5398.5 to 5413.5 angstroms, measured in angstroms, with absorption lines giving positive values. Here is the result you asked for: 0.5 angstroms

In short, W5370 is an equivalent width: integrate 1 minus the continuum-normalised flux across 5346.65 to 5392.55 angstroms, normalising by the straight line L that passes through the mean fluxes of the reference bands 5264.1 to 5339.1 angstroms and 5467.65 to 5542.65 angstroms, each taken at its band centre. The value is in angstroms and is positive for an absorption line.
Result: 0.2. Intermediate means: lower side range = 9.86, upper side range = 10.3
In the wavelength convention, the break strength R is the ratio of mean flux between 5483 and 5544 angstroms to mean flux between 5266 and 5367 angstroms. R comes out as 1.06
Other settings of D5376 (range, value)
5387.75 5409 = 9.66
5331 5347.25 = 9.86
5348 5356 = 10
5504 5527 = 11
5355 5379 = 9.98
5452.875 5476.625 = 9.41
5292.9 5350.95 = 9.98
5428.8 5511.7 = 9.38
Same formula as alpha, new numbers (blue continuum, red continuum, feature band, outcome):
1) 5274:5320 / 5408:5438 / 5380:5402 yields -1.08 angstroms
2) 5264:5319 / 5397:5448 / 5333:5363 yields -1.54 angstroms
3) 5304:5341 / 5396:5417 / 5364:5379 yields -0.12 angstroms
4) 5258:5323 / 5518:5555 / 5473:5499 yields 0.80 angstroms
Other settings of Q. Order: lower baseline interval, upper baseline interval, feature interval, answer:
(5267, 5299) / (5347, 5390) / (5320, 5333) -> -0.6 angstroms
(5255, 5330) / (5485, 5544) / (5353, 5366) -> 0.0 angstroms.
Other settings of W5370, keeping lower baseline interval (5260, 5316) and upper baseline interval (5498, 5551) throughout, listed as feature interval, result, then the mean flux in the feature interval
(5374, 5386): -0.2 angstroms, 10.2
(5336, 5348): 0.2 angstroms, 9.7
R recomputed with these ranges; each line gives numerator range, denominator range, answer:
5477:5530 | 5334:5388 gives 1.05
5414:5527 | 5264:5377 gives 0.97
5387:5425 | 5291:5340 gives 0.96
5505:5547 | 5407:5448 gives 1.18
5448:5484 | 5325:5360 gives 0.93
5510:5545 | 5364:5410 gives 1.06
